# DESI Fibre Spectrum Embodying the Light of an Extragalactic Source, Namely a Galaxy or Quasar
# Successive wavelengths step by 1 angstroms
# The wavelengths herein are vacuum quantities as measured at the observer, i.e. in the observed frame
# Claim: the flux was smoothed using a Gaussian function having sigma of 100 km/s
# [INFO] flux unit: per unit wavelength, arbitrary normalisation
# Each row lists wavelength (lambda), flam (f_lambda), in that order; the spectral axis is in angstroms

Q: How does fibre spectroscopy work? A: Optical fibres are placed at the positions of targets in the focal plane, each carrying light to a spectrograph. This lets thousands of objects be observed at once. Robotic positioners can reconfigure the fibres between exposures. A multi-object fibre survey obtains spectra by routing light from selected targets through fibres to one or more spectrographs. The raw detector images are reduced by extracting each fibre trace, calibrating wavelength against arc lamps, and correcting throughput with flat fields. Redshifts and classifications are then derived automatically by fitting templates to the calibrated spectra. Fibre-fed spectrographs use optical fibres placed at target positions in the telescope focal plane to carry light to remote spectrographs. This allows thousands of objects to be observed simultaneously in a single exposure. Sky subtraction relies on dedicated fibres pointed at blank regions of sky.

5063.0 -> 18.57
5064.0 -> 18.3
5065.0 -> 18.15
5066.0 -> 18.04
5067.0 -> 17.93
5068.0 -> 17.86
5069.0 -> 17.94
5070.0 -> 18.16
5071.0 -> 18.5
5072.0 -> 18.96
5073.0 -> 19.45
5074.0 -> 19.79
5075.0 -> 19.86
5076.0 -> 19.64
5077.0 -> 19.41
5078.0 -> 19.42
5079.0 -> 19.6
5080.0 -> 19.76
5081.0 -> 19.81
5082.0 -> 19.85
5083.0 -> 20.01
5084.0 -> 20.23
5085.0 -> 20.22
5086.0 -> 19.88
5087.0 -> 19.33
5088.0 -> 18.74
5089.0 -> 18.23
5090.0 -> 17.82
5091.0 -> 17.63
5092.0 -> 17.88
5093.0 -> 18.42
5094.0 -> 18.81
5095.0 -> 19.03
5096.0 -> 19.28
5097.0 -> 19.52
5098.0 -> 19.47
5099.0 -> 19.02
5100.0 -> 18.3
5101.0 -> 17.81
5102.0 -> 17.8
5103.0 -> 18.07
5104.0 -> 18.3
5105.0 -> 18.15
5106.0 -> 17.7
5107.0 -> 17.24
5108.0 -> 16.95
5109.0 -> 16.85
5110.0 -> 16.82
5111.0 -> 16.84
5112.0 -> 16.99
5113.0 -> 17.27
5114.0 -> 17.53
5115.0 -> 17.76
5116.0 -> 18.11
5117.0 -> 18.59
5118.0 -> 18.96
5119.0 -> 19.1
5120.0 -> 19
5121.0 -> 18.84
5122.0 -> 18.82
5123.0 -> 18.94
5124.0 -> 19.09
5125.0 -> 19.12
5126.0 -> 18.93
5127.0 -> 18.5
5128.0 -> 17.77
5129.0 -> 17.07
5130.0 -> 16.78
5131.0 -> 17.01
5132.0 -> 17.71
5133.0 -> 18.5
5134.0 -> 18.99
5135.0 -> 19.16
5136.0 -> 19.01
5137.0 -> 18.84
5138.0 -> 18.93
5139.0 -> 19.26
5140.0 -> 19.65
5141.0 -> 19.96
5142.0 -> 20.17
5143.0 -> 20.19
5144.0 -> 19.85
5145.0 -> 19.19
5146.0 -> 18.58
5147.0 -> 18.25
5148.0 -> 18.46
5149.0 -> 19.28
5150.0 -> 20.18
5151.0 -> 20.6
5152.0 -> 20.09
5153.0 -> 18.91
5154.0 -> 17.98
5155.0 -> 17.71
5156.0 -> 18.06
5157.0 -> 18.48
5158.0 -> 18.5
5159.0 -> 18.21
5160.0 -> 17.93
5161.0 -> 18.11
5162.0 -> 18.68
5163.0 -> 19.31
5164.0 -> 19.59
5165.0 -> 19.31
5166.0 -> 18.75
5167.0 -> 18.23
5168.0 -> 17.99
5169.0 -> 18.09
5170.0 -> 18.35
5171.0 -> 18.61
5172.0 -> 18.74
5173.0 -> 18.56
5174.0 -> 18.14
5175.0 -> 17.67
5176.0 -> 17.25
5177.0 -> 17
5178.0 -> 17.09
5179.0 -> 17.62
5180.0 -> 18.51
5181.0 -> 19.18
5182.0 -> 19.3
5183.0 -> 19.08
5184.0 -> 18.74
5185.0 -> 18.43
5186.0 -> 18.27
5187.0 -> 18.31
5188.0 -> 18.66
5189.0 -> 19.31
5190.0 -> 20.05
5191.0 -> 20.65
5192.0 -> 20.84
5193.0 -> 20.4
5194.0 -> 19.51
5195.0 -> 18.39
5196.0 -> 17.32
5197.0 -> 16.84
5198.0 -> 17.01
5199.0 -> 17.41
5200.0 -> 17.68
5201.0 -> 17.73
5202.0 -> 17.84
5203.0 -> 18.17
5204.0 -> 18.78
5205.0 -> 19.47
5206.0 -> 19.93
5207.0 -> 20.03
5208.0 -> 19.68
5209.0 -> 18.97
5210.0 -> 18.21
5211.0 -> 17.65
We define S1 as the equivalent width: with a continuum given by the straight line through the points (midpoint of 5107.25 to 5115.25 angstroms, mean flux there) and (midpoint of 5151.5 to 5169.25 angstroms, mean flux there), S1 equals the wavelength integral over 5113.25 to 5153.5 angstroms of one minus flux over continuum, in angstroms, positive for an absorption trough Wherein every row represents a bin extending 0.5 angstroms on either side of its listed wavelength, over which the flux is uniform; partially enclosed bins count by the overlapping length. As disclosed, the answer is -2.4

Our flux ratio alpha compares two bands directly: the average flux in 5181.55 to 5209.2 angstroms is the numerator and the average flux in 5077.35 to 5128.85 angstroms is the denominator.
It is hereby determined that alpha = 1.01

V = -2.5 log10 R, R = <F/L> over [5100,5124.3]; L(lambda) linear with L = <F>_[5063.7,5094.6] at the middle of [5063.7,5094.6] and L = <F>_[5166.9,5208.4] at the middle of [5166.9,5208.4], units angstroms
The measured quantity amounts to 0.05 mag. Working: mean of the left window 19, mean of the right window 18.5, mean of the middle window 18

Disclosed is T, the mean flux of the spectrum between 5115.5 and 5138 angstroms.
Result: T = 18.5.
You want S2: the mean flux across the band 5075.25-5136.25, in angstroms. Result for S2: 18.5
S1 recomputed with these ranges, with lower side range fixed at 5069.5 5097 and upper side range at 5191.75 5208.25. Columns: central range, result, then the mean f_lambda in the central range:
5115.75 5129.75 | 0.28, 18.6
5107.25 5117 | 0.89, 17.3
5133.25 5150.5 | -0.36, 19.3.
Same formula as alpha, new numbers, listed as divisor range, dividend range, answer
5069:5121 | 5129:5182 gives 1.00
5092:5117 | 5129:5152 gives 1.06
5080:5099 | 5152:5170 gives 0.97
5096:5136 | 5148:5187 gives 1.02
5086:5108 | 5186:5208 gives 1.02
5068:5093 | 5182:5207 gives 0.98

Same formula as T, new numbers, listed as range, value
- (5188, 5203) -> 18.6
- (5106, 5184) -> 18.5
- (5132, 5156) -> 19.2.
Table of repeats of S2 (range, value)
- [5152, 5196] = 18.6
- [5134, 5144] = 19.5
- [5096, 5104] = 18.6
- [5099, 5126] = 18.1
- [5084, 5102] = 18.8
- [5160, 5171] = 18.6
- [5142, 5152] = 19.5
